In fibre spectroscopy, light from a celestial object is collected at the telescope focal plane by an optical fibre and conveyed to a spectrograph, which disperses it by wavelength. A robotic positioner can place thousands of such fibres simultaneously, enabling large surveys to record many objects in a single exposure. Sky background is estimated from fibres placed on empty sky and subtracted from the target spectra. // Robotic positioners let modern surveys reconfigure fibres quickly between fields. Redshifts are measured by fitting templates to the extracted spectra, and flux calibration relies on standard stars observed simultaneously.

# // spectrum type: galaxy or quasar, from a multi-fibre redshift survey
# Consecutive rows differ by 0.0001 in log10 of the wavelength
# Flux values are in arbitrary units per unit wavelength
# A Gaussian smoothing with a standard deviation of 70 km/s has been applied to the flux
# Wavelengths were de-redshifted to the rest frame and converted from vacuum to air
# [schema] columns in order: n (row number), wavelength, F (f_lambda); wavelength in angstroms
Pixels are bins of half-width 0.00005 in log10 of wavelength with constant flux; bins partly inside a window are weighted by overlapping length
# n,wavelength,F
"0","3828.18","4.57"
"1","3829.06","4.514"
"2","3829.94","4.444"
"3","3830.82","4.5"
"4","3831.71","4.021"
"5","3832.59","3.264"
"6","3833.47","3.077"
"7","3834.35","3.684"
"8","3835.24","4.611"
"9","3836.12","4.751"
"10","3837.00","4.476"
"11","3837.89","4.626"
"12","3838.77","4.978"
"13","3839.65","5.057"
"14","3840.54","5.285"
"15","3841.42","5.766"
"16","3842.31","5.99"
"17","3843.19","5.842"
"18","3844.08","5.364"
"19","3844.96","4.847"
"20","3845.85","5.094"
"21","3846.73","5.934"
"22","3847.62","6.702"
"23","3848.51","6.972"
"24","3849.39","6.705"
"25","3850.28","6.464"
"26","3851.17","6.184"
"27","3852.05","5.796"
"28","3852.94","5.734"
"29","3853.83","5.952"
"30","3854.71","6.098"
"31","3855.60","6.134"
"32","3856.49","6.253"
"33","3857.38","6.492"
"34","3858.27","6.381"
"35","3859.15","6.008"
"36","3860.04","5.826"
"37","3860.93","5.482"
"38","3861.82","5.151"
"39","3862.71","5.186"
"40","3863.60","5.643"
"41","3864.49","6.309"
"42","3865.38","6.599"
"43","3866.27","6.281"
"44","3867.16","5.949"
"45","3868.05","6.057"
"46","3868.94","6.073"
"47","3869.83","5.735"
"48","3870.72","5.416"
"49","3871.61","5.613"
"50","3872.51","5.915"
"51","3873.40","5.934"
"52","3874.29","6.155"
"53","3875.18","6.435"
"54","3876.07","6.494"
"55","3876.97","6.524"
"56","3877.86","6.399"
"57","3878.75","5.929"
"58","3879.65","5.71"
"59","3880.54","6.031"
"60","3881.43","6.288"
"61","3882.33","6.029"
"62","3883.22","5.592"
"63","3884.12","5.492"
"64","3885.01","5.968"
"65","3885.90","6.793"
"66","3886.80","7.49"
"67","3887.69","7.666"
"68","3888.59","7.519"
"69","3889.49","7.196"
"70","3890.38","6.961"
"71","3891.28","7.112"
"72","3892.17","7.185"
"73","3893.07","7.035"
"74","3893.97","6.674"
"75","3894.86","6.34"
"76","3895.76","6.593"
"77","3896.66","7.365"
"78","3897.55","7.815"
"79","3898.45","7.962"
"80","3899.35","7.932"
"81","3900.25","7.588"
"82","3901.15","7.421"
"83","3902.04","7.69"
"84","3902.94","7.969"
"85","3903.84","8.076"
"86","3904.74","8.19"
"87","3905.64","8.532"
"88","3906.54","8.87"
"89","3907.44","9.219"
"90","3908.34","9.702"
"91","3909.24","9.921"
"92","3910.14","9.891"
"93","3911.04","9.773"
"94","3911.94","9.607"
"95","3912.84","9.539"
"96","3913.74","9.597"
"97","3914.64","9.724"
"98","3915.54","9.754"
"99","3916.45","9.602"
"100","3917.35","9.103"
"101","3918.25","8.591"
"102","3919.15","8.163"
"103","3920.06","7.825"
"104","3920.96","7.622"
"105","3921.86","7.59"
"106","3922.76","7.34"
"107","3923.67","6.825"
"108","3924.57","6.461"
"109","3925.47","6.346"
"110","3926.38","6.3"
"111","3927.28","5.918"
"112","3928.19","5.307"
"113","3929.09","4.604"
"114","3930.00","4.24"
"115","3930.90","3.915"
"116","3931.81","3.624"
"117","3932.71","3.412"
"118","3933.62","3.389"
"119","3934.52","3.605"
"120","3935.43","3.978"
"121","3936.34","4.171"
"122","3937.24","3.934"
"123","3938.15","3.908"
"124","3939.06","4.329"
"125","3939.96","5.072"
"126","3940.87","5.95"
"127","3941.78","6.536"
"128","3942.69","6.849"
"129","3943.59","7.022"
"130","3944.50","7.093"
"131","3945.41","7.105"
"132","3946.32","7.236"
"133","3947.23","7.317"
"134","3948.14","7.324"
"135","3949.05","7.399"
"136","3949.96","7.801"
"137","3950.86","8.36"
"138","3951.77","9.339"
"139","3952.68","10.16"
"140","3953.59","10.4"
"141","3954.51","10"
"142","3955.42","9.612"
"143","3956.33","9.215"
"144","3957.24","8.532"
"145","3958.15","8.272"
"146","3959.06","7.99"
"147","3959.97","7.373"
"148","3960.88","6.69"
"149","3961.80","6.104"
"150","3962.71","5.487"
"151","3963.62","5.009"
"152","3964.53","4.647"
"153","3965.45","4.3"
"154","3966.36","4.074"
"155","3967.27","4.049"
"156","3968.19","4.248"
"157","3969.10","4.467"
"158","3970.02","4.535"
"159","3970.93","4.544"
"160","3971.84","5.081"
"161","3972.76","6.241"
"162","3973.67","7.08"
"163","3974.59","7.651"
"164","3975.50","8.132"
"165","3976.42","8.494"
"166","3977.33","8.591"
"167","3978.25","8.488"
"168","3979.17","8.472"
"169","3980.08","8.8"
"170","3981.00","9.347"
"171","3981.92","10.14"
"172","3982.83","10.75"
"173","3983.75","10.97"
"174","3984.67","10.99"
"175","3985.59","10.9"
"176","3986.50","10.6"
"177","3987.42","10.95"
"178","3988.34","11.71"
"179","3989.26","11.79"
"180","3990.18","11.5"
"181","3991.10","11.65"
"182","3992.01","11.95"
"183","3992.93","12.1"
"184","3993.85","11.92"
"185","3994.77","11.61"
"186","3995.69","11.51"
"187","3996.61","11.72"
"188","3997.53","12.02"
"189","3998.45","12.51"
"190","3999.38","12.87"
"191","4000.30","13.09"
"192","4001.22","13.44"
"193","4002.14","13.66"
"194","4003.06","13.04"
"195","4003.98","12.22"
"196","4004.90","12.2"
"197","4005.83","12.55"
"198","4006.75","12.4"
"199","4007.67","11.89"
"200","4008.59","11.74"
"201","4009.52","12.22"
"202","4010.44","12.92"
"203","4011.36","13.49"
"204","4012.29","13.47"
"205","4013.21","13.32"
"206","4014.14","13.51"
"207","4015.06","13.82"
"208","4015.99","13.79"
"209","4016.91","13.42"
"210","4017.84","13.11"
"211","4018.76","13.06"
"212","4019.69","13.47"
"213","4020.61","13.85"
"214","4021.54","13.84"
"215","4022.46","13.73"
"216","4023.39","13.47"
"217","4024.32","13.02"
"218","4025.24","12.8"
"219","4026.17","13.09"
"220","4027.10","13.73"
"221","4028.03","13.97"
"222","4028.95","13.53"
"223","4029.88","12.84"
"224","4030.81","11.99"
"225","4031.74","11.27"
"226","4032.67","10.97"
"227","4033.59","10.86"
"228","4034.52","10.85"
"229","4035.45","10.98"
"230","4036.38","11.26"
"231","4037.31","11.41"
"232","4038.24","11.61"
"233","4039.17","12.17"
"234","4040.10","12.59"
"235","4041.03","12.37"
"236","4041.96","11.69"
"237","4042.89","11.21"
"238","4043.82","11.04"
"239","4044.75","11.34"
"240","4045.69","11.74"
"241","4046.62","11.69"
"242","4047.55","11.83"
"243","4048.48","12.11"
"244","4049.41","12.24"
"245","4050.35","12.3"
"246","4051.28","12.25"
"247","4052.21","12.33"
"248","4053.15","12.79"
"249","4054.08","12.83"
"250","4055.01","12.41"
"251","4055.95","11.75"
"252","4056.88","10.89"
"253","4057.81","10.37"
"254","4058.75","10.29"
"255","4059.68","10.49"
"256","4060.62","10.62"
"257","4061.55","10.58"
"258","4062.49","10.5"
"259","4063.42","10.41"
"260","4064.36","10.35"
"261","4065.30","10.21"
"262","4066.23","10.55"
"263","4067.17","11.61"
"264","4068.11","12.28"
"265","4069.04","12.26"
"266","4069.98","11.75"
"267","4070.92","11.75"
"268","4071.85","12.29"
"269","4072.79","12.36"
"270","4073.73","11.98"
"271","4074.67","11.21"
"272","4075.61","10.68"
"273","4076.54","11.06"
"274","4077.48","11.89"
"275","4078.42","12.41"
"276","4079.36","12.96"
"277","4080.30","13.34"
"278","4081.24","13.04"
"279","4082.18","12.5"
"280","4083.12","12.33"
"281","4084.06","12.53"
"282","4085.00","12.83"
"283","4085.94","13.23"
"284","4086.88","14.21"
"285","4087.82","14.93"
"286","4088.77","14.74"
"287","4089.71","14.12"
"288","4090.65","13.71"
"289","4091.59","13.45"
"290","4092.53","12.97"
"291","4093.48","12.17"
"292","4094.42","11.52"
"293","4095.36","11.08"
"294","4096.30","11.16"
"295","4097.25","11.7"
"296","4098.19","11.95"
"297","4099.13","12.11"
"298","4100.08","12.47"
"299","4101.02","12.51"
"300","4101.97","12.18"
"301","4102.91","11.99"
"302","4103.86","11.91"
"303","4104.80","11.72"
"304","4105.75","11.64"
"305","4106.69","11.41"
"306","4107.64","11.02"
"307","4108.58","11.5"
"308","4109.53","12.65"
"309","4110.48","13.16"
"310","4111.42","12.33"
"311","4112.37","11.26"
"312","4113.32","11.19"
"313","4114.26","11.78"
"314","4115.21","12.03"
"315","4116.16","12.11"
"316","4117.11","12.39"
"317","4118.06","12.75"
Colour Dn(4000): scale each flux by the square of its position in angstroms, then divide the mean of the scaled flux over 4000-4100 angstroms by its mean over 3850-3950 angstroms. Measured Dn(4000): 2.0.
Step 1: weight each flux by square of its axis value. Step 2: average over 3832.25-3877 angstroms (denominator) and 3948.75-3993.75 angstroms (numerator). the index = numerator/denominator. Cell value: 1.55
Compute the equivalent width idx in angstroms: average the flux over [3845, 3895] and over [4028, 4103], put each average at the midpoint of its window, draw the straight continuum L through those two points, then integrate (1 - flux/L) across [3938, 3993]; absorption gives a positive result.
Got 7.3 angstroms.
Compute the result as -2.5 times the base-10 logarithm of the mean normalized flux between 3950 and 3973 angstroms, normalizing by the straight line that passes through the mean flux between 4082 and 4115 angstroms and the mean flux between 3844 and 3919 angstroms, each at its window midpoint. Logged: 0.30 mag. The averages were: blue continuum 6.99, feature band 6.77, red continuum 12.4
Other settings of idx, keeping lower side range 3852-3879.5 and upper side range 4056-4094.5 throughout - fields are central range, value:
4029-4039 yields -0.6 angstroms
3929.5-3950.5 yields 7.0 angstroms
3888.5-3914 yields -3.9 angstroms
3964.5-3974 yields 4.4 angstroms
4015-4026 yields -3.1 angstroms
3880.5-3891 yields -0.1 angstroms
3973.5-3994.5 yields -1.7 angstroms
